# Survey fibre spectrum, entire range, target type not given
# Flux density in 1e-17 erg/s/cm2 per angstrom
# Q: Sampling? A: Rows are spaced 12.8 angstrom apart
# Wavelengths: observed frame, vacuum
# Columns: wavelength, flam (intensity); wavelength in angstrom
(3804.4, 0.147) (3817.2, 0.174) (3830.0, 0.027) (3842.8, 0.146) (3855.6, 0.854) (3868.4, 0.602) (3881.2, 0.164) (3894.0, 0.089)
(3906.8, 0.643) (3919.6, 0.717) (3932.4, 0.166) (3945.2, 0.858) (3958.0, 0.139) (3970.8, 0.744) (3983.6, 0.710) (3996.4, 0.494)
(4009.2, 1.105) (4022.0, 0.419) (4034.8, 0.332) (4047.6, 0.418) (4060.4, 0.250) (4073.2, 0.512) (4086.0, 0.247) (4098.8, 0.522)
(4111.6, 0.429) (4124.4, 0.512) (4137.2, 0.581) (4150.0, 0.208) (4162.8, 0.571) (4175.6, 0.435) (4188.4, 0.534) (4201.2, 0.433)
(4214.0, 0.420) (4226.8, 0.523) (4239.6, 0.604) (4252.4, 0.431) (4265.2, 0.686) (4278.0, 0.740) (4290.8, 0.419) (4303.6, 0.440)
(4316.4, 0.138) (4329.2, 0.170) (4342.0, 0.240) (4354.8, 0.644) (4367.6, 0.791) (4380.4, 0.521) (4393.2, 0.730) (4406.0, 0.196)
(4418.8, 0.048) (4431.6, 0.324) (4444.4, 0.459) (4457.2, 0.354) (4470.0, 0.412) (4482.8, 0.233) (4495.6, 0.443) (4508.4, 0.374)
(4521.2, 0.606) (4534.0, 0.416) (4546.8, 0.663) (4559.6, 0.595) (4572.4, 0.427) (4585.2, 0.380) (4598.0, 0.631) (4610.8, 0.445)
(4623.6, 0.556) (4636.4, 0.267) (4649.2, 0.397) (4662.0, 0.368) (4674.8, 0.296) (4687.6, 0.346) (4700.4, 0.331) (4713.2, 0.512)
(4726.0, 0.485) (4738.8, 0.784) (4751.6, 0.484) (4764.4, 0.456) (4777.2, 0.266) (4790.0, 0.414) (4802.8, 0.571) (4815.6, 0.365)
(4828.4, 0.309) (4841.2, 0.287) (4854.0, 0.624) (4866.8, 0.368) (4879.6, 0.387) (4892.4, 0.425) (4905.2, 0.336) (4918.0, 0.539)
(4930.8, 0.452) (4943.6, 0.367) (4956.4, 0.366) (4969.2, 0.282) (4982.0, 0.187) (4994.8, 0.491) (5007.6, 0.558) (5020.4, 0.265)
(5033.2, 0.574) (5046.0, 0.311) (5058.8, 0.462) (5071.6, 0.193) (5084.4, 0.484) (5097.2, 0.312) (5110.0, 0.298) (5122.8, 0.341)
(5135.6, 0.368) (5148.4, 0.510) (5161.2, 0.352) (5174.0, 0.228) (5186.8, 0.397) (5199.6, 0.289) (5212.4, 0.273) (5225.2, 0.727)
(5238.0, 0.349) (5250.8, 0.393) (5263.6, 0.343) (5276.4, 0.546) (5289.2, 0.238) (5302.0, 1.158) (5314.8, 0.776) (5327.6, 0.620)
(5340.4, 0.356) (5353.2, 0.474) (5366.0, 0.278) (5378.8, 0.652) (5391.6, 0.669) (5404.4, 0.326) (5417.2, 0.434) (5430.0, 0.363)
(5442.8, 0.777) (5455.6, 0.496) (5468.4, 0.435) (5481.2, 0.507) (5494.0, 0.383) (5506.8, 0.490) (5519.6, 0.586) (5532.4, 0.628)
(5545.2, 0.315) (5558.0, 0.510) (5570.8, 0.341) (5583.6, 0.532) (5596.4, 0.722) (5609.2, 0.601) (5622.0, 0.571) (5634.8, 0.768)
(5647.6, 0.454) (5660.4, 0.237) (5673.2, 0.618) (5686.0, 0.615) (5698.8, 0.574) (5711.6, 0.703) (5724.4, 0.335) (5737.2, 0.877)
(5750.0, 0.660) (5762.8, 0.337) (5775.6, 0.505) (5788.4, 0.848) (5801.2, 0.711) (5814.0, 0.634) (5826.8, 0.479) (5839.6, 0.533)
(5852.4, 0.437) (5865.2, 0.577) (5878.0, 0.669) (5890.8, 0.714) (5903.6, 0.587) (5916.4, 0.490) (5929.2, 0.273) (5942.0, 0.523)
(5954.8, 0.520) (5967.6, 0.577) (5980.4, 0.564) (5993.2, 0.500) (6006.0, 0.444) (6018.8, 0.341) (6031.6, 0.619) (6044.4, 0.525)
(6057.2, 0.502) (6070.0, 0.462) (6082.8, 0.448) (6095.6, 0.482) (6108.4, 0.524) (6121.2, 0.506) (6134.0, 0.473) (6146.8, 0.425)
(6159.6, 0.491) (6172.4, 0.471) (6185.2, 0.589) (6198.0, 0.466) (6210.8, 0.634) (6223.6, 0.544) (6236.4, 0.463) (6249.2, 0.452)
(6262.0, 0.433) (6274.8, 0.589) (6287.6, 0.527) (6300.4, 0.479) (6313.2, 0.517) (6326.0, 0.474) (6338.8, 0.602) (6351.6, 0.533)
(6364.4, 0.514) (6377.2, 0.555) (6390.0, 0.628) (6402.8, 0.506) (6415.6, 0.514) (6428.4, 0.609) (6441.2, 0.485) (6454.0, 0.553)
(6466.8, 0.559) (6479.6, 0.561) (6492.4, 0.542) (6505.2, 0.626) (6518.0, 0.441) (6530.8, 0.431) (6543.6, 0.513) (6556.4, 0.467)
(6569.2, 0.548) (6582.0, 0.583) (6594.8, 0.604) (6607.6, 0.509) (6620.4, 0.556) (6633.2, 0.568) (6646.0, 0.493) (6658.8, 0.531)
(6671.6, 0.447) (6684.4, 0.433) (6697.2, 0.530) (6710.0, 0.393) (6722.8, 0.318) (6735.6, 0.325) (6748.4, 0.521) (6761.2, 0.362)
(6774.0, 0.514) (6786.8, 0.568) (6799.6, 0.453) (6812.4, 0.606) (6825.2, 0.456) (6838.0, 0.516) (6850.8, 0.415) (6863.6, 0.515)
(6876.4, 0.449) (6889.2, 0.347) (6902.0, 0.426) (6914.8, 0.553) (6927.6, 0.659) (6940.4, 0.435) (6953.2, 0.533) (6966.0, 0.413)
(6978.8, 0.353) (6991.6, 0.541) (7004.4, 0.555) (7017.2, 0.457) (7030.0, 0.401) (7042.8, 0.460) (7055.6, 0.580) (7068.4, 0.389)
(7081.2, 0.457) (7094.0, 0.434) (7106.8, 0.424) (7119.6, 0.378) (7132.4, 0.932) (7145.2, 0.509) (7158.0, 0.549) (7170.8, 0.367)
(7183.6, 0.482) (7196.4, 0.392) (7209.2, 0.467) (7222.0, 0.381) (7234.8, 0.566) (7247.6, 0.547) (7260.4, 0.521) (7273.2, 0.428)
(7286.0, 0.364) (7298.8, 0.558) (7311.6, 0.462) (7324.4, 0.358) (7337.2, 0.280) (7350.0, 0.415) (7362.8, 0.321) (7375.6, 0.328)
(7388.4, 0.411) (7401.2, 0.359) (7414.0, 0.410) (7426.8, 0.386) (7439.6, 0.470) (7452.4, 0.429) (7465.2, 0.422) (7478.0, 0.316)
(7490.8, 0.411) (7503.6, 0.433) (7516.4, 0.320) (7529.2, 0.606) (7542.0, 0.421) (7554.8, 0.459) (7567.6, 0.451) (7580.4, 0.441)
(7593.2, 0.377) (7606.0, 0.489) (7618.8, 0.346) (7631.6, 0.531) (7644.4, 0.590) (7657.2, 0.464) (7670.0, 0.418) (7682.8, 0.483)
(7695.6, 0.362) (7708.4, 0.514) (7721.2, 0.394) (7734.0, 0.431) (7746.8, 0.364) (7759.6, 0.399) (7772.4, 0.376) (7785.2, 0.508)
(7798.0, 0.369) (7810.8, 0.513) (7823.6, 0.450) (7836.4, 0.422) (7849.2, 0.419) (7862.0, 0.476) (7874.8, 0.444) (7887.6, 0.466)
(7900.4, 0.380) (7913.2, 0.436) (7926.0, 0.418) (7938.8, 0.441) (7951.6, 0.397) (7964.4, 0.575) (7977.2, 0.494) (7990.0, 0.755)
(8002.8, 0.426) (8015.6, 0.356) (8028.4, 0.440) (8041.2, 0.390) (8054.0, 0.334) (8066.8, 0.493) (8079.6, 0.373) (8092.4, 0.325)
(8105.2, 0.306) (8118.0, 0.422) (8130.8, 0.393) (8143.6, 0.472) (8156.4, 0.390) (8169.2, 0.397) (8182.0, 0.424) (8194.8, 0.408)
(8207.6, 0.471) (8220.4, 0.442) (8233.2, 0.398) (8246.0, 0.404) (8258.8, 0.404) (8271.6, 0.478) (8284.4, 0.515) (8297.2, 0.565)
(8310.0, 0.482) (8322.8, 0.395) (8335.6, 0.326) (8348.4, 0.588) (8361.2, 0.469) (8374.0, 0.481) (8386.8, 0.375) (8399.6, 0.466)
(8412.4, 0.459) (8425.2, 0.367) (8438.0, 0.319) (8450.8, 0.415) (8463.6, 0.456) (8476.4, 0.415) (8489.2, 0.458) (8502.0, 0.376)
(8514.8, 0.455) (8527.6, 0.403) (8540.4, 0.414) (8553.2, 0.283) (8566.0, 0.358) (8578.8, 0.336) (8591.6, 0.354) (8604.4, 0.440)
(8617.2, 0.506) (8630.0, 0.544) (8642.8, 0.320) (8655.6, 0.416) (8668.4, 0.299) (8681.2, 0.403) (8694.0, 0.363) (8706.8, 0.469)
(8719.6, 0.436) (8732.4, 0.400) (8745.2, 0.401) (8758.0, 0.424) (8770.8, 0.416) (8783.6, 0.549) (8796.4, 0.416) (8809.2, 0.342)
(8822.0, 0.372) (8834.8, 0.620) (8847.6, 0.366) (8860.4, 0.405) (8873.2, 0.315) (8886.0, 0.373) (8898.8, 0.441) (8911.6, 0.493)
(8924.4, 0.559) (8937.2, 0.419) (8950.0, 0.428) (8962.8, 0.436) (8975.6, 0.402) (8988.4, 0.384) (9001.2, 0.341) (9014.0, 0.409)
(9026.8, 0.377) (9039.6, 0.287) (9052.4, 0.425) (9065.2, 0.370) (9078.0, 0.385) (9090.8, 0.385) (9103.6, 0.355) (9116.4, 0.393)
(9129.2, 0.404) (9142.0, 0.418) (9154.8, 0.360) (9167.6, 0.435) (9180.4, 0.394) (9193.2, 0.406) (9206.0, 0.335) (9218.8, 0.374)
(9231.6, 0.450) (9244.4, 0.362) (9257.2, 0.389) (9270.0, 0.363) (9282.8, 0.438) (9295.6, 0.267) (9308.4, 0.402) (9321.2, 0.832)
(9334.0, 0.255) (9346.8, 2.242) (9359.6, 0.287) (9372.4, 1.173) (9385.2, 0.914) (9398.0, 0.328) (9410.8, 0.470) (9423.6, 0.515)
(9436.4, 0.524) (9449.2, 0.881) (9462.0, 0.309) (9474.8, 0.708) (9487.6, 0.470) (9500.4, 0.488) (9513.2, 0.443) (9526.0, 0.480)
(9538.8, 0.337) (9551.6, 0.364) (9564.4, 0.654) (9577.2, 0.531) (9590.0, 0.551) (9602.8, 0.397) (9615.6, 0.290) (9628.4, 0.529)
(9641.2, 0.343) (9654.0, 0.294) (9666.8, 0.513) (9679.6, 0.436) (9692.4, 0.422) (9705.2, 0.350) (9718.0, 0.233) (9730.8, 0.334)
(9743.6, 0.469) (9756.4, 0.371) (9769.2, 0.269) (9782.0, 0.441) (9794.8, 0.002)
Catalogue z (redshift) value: 0.42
